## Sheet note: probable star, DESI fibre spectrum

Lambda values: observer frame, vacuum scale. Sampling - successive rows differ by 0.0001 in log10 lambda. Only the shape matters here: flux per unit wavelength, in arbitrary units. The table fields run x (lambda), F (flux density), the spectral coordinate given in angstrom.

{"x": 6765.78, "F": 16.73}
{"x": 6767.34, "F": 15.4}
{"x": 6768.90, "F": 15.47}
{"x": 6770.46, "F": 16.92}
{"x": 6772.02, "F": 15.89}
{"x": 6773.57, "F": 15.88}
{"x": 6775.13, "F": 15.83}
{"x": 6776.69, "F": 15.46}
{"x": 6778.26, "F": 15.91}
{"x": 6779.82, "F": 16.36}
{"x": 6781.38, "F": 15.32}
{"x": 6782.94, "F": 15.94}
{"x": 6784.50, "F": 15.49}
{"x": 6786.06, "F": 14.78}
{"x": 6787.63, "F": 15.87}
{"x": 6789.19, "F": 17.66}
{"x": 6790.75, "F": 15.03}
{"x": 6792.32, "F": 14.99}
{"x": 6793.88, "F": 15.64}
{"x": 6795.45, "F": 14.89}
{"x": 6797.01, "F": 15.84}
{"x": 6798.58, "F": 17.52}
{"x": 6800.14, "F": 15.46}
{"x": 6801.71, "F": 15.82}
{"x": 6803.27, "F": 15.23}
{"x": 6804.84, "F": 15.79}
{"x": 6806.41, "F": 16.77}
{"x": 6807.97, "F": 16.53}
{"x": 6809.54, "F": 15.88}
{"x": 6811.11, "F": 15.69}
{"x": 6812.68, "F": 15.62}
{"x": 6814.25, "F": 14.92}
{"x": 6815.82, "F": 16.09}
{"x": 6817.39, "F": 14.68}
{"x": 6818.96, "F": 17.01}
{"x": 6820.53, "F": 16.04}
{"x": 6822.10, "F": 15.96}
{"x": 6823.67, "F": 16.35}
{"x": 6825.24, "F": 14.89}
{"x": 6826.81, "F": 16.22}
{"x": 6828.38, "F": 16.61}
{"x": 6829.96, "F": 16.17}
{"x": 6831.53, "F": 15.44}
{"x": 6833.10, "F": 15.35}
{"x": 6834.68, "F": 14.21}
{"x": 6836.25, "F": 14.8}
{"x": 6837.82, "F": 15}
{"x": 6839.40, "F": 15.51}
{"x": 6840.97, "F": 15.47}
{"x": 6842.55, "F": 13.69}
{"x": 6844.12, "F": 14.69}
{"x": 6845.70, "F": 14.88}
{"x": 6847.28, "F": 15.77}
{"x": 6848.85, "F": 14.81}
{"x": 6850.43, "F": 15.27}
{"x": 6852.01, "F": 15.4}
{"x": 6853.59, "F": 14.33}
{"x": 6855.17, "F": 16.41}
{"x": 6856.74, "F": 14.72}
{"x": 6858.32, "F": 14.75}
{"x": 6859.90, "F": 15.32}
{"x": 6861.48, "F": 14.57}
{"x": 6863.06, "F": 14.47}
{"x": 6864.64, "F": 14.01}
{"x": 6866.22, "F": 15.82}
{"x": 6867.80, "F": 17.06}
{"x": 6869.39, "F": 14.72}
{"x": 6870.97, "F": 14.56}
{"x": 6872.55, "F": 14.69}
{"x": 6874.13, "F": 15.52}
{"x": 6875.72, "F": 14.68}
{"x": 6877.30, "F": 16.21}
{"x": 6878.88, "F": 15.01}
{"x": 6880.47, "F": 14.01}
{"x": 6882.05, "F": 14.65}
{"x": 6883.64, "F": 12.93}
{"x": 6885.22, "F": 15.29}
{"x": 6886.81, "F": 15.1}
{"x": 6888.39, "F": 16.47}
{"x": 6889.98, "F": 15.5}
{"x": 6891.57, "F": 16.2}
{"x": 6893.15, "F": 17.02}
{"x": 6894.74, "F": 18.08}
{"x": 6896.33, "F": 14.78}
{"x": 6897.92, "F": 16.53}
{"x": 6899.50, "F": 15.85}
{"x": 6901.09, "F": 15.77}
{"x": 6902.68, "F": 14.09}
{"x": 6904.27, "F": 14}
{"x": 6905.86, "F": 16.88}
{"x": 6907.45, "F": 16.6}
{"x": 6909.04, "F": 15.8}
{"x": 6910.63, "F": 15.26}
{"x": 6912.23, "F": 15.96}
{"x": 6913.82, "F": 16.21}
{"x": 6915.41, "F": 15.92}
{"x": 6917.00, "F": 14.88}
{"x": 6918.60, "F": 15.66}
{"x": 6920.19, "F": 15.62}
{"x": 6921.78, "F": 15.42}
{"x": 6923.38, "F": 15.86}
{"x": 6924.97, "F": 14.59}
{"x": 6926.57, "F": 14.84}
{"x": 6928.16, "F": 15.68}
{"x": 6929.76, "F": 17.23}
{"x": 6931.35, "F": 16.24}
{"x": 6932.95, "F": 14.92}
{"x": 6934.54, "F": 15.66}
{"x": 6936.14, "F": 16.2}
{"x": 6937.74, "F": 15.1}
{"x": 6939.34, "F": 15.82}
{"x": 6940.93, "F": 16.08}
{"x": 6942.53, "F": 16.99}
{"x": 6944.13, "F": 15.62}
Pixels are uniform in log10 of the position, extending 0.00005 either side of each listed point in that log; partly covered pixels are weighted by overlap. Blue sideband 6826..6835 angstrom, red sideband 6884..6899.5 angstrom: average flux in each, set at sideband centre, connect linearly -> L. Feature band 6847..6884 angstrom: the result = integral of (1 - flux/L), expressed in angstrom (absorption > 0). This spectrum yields 2.1 angstrom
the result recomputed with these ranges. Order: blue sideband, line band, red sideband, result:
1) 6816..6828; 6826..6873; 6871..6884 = 0.6 angstrom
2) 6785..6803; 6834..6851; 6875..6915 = 0.8 angstrom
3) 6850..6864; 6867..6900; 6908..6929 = -0.5 angstrom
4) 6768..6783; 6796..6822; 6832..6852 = -0.8 angstrom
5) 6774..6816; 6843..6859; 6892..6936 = 0.7 angstrom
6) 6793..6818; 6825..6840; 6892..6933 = 0.3 angstrom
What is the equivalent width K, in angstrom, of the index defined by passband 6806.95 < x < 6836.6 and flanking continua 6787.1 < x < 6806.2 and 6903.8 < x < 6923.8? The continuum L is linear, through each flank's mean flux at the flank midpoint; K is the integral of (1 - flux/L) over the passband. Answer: 0.2 angstrom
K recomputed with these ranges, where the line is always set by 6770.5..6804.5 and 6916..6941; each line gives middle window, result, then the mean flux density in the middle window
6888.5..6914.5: -0.5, 15.9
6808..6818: 0.1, 15.6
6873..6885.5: 0.7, 14.8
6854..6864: 0.4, 15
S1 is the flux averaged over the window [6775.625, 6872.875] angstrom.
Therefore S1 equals 15.5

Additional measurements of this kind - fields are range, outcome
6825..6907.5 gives 15.3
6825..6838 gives 15.5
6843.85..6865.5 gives 15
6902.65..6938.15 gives 15.6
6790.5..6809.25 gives 15.8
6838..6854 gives 15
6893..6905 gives 15.7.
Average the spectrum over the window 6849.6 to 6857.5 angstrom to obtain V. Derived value 15.2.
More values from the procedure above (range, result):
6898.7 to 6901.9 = 15.8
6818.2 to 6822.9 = 16.3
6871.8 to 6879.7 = 15.2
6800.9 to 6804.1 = 15.5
